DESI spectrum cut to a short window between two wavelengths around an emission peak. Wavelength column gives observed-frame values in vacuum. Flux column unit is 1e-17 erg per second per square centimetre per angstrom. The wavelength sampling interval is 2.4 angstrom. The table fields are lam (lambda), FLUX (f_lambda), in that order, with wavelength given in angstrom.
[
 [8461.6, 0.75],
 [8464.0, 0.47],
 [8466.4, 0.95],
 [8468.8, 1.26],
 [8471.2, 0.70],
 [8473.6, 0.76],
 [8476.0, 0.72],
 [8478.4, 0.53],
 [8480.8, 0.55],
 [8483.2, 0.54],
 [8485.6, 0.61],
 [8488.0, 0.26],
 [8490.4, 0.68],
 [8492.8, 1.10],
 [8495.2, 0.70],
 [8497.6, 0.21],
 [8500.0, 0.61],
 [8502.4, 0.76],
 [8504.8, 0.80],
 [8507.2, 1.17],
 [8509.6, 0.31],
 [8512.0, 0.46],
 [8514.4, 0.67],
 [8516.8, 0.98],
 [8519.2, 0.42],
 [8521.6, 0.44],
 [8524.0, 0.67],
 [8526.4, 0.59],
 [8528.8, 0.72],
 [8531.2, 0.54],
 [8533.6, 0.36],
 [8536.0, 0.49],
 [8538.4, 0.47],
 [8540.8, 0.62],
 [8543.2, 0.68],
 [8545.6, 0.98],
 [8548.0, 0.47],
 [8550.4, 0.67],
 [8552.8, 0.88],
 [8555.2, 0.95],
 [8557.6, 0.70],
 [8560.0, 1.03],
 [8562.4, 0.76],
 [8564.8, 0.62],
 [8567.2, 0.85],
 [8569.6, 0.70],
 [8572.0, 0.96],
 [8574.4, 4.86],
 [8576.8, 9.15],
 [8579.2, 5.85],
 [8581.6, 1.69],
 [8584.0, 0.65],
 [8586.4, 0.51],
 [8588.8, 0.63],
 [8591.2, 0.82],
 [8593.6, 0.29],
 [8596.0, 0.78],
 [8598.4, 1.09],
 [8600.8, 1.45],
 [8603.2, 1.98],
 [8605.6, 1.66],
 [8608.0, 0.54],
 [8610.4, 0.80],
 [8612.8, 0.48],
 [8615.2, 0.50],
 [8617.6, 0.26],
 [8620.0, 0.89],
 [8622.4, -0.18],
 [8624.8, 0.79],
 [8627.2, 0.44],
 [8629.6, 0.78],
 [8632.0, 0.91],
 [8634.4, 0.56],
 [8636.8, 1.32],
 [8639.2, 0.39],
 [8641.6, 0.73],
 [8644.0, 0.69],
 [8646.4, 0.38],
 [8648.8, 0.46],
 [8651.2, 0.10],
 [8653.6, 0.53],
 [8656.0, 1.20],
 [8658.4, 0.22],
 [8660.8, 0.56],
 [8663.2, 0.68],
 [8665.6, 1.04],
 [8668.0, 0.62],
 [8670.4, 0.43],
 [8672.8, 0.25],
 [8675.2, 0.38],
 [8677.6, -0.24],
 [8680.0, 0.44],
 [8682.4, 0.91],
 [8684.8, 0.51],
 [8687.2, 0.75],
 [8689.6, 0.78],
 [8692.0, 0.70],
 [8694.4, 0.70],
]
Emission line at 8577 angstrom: H-alpha 6563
